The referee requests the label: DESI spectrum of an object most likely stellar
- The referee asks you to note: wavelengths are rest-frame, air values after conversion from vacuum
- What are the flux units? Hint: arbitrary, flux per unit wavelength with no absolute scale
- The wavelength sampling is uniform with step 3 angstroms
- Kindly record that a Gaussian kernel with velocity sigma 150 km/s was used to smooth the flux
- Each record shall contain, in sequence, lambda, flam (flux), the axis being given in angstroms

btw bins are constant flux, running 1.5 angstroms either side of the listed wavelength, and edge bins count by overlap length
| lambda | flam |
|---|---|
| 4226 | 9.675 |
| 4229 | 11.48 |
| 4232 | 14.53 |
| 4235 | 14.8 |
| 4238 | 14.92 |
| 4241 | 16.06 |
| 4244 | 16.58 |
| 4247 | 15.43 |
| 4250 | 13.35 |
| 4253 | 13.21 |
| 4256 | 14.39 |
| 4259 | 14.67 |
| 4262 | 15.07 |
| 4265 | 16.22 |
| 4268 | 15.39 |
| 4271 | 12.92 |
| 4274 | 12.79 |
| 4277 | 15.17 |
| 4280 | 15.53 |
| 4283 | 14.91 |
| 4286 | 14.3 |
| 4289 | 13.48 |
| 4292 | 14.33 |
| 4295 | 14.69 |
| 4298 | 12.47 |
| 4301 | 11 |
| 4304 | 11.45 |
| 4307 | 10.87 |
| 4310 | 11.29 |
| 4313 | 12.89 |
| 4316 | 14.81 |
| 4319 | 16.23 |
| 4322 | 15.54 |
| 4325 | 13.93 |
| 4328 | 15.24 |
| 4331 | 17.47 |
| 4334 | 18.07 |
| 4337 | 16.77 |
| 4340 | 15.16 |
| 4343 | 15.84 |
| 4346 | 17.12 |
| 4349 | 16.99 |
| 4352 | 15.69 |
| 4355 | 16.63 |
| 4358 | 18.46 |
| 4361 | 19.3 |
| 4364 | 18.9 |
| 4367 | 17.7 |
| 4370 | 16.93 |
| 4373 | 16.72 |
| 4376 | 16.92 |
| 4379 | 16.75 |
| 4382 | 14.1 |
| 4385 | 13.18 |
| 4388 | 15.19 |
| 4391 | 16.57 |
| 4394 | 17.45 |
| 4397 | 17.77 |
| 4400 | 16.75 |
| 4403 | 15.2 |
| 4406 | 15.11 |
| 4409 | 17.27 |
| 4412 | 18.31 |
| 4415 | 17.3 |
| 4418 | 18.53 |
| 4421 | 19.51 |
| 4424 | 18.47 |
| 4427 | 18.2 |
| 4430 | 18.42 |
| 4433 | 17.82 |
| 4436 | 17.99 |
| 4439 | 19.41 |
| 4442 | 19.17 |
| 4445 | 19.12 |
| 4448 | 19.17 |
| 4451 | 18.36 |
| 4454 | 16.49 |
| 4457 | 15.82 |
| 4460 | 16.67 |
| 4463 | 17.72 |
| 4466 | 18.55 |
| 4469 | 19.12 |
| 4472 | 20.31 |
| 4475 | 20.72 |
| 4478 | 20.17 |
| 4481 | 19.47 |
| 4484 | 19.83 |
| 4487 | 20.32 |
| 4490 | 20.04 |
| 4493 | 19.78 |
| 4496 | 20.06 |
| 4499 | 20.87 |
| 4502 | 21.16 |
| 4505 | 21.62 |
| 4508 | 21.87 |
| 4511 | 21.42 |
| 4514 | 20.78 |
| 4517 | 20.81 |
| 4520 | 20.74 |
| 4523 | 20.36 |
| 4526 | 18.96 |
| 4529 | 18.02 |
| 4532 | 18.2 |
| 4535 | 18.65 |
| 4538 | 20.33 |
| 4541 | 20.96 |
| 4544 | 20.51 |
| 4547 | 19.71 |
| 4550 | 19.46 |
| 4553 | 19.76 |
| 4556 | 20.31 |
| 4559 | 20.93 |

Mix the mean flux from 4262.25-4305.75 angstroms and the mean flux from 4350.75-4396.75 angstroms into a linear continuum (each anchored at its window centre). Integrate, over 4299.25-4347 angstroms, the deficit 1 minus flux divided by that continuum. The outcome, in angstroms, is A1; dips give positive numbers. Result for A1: 2.0 angstroms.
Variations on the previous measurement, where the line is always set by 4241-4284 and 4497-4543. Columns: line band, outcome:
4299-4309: 2.85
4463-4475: -0.05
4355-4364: -0.89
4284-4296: 0.88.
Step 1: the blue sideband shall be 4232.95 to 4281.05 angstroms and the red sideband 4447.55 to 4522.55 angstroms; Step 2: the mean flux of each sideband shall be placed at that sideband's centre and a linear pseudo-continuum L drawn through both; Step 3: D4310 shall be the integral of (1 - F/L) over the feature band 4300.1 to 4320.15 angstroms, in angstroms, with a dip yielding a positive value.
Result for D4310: 4.15 angstroms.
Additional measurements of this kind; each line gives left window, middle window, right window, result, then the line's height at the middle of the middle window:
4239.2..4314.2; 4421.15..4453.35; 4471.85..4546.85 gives -0.6 angstroms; 18.3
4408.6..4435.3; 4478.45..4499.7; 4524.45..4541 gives -1.5 angstroms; 18.7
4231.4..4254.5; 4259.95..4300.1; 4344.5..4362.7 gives 3.4 angstroms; 15.7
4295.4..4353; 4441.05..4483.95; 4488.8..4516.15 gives 1.8 angstroms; 19.5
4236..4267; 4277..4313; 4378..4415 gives 5.0 angstroms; 15.3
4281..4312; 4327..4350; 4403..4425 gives -3.2 angstroms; 14.6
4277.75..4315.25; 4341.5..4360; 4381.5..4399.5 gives -2.7 angstroms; 14.7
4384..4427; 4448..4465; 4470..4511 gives 1.6 angstroms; 19.1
